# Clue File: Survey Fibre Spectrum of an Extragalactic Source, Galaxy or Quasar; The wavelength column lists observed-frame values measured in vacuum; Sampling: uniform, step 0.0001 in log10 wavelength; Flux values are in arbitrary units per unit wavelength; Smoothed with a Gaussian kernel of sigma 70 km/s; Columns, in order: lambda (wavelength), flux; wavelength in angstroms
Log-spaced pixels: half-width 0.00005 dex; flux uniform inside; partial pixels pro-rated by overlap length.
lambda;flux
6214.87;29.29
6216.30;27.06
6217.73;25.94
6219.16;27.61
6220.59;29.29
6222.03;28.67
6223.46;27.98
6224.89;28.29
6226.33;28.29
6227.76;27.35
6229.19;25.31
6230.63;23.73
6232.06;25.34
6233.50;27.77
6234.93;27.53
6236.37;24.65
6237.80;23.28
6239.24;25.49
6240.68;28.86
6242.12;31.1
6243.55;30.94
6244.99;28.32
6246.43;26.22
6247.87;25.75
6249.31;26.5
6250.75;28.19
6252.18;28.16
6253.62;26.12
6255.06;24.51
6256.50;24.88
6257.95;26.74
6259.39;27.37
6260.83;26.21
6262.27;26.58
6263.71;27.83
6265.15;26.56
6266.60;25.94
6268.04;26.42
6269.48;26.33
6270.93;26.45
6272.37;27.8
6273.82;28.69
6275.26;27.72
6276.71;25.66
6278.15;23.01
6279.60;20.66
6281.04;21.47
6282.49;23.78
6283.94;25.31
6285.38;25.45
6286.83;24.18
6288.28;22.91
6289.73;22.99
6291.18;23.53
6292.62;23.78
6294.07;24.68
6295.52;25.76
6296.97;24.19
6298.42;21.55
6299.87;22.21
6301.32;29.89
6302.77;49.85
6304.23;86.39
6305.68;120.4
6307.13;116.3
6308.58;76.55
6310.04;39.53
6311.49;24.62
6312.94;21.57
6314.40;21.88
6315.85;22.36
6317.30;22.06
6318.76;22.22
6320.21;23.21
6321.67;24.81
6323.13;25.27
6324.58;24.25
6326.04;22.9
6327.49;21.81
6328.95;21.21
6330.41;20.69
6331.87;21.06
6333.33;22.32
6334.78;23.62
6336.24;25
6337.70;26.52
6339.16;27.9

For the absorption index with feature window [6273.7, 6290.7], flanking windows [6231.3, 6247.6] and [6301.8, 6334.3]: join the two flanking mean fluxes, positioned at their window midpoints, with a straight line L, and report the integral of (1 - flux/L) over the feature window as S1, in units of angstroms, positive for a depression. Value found 4.7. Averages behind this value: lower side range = 27.2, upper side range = 38.5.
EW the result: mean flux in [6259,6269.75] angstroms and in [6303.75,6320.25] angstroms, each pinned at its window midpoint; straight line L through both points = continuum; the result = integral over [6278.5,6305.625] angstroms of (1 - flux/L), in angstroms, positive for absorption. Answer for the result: 6.8 angstroms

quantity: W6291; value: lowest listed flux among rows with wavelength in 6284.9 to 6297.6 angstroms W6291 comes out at 22.91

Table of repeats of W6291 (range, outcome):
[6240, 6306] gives 20.66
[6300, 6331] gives 20.69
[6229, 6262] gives 23.28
